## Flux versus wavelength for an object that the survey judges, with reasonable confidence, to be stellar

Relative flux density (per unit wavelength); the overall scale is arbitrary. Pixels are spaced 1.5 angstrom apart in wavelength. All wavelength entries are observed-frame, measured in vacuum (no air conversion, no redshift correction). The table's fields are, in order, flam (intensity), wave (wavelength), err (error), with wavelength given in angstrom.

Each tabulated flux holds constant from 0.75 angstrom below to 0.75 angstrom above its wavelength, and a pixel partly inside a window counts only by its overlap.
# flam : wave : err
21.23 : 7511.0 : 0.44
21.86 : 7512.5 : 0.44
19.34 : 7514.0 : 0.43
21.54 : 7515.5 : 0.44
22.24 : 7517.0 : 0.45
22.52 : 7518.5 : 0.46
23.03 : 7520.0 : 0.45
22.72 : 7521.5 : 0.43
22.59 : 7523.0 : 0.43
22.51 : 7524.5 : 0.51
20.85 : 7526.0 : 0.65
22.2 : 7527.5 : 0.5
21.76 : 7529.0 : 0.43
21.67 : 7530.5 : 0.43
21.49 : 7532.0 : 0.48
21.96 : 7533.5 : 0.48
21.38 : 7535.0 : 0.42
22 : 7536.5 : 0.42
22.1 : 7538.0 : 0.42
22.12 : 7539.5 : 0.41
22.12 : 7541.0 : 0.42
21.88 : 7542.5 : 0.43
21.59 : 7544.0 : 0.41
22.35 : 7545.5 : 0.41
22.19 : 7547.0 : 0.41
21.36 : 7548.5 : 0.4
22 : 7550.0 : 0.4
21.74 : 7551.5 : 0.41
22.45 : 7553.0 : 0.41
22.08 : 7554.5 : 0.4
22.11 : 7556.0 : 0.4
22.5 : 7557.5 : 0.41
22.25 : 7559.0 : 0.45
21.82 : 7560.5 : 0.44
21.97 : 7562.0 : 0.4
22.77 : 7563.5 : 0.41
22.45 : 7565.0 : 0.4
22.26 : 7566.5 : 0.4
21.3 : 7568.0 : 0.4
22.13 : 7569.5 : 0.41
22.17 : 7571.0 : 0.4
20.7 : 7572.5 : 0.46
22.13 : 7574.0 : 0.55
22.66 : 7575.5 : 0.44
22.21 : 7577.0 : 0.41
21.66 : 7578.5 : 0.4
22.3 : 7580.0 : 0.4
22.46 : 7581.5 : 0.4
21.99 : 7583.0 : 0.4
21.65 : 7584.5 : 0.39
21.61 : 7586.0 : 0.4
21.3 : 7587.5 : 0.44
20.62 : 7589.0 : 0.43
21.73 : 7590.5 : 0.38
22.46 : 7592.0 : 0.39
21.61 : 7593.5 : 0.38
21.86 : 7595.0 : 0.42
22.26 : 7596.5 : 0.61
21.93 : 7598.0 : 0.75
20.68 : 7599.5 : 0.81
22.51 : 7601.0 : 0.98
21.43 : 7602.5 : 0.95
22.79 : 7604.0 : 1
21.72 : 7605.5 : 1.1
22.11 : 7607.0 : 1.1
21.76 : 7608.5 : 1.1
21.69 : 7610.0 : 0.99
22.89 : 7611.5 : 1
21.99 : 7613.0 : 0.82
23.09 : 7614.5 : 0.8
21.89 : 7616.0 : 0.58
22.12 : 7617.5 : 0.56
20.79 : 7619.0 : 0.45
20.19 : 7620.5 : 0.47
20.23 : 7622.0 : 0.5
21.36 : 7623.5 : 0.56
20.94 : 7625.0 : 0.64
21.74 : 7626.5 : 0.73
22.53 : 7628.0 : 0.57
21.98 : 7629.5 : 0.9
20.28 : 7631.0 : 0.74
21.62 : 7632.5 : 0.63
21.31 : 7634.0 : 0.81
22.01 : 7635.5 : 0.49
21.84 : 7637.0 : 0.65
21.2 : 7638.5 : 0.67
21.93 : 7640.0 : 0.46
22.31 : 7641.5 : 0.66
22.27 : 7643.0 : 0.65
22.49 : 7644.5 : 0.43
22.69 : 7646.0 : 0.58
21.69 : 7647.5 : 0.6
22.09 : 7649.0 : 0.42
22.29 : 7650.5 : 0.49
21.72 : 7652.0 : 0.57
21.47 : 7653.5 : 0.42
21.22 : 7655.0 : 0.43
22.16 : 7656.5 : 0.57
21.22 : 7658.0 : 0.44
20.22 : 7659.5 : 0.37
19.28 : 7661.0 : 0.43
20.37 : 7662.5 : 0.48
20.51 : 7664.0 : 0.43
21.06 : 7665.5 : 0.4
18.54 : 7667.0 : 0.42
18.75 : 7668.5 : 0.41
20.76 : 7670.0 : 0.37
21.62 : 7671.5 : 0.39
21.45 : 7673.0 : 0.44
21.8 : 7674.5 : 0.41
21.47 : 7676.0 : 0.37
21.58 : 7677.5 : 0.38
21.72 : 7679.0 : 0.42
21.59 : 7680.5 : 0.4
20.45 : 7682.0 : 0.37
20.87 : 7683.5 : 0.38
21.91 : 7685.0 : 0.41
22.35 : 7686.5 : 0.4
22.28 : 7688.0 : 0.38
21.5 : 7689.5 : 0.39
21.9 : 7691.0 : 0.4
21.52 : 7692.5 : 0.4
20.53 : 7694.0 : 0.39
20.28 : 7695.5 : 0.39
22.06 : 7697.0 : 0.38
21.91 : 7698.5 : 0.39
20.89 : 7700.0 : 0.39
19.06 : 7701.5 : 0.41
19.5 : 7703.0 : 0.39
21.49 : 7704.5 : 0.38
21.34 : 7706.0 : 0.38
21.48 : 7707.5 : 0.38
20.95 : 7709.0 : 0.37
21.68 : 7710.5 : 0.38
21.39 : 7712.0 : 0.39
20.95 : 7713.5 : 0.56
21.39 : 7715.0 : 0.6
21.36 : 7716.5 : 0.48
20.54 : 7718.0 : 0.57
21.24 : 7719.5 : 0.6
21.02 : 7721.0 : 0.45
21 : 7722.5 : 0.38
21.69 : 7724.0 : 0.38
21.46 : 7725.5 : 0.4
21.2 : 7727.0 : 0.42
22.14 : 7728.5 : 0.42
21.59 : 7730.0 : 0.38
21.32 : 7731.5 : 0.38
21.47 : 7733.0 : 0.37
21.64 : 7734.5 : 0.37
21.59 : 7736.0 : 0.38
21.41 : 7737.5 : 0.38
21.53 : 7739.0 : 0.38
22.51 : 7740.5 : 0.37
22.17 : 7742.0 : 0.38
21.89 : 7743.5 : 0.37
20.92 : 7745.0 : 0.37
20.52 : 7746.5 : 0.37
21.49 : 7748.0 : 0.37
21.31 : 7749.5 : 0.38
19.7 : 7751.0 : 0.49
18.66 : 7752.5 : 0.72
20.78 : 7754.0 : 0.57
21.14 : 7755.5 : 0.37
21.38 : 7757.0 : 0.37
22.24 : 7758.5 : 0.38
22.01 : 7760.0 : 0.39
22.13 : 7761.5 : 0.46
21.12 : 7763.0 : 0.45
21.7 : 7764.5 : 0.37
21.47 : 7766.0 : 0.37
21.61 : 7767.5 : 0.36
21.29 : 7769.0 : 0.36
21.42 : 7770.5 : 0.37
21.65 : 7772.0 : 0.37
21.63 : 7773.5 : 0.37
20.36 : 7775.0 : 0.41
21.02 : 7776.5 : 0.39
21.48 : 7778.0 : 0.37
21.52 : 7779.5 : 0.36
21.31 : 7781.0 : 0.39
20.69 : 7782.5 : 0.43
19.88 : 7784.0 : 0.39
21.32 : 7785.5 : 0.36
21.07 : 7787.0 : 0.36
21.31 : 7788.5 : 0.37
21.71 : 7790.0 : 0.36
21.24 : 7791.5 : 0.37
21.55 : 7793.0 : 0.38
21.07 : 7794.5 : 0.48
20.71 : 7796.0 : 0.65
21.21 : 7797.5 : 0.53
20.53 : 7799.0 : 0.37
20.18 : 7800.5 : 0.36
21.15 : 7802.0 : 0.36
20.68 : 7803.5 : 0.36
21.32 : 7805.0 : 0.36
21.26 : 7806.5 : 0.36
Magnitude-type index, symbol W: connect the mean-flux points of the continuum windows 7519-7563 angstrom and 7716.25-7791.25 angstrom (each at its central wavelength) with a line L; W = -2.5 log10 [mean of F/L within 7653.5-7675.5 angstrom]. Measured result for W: 0.05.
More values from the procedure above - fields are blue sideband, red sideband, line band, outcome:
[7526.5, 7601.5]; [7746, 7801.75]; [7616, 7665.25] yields 0.01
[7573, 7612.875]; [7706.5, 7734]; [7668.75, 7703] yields 0.01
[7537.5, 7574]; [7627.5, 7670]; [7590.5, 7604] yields -0.01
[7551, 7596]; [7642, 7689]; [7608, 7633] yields 0.00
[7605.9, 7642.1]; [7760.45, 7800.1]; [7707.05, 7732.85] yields 0.00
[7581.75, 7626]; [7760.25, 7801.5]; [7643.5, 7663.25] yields 0.01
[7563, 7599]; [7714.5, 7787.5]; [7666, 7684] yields 0.03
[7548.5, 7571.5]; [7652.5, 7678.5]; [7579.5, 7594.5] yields 0.00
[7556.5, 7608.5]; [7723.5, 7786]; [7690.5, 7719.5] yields 0.02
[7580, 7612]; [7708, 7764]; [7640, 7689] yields 0.01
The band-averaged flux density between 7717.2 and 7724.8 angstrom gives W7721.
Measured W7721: 21.1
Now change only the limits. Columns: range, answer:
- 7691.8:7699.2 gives 21.3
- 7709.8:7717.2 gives 21.4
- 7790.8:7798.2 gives 21.2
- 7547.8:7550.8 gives 21.7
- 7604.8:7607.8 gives 21.9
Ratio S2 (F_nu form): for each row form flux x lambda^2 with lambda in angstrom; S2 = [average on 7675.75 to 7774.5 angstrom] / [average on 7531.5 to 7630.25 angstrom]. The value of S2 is 1.01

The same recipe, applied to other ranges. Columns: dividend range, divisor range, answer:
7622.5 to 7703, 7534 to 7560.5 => 1.00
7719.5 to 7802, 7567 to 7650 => 1.01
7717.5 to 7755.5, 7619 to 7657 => 1.01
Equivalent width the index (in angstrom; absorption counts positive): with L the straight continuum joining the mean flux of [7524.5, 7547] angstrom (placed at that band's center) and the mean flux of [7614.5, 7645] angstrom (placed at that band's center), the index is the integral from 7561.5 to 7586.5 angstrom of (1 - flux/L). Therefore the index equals -0.33 angstrom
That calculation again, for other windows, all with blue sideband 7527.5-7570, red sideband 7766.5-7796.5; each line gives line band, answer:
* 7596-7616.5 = -0.2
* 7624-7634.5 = 0.1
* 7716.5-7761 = 0.1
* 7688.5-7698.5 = 0.1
